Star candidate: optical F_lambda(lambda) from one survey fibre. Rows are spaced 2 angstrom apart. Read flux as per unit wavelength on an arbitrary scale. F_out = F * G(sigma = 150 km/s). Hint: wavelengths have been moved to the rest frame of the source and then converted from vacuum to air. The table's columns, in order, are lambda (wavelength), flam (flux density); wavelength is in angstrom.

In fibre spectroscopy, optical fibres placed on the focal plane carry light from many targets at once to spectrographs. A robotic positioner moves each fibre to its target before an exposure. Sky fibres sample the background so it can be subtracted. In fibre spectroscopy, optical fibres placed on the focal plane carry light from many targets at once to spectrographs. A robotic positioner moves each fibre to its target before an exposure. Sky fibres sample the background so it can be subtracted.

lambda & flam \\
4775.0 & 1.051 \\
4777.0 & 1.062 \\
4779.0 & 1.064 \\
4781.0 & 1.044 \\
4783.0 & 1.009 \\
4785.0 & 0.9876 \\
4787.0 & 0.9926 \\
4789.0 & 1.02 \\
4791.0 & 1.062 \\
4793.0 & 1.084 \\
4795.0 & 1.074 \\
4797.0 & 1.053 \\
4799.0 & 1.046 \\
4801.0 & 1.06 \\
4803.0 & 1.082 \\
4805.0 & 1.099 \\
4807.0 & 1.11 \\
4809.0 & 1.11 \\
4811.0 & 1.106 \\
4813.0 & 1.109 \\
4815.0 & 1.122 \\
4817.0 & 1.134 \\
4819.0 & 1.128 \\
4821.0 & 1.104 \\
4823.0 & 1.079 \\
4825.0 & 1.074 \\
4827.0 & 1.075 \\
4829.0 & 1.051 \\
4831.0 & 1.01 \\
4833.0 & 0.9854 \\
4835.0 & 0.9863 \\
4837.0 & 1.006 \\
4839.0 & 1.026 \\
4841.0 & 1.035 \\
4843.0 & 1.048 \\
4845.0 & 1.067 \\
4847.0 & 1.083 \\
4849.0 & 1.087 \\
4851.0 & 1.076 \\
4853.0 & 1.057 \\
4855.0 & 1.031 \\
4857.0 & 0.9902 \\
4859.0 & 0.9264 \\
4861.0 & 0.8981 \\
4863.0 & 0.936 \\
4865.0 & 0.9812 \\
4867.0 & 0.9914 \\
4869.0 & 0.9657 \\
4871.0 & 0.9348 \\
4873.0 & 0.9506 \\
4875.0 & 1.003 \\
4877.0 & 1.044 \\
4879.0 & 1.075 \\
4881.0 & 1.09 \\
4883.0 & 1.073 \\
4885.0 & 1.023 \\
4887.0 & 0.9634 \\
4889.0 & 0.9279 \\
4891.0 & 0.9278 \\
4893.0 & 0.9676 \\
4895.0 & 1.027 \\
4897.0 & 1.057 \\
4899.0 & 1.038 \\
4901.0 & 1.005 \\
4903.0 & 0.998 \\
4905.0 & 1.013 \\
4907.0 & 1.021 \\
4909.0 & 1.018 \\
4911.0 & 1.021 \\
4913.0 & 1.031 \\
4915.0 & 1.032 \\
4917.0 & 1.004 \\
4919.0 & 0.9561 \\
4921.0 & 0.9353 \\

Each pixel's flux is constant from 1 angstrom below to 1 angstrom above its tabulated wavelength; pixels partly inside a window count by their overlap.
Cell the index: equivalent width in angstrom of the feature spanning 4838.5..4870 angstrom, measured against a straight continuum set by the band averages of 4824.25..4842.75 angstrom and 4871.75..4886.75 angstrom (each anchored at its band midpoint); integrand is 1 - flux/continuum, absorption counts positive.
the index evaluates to 0.5 angstrom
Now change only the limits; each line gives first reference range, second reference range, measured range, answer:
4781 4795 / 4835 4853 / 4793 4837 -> -1.5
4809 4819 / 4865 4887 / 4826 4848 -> 0.9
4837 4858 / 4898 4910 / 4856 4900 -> 1.7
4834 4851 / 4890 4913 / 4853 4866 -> 0.8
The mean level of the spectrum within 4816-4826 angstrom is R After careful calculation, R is 1.1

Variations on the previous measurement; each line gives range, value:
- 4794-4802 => 1.06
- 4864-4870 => 0.979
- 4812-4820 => 1.12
